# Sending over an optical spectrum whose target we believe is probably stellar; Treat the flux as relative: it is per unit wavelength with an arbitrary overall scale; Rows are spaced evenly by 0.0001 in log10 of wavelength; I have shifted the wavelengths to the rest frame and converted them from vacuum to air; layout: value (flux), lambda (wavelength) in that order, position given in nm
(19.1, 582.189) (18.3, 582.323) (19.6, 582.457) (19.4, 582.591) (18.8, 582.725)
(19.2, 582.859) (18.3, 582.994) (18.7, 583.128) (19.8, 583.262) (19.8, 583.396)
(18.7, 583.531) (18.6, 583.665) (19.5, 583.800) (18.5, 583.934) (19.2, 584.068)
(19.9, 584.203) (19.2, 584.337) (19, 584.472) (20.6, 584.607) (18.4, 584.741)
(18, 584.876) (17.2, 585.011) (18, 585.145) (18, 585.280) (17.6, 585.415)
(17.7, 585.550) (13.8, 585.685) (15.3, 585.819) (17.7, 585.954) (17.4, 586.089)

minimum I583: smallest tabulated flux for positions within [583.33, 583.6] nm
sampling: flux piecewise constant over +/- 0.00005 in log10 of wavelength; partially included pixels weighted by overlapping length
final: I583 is 18.7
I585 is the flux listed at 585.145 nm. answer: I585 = 18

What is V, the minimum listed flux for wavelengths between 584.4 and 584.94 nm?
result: 18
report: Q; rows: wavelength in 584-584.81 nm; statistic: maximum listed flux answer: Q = 20.6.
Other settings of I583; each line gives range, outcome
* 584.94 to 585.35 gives 17.2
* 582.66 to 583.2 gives 18.3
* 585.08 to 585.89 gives 13.8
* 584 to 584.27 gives 19.2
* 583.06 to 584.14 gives 18.5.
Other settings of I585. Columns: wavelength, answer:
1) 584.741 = 18.4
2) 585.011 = 17.2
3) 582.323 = 18.3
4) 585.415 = 17.6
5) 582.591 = 19.4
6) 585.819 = 15.3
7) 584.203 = 19.9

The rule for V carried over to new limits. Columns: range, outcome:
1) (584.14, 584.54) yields 19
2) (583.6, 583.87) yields 18.6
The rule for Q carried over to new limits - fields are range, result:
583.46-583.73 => 18.7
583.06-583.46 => 19.8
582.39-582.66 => 19.6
